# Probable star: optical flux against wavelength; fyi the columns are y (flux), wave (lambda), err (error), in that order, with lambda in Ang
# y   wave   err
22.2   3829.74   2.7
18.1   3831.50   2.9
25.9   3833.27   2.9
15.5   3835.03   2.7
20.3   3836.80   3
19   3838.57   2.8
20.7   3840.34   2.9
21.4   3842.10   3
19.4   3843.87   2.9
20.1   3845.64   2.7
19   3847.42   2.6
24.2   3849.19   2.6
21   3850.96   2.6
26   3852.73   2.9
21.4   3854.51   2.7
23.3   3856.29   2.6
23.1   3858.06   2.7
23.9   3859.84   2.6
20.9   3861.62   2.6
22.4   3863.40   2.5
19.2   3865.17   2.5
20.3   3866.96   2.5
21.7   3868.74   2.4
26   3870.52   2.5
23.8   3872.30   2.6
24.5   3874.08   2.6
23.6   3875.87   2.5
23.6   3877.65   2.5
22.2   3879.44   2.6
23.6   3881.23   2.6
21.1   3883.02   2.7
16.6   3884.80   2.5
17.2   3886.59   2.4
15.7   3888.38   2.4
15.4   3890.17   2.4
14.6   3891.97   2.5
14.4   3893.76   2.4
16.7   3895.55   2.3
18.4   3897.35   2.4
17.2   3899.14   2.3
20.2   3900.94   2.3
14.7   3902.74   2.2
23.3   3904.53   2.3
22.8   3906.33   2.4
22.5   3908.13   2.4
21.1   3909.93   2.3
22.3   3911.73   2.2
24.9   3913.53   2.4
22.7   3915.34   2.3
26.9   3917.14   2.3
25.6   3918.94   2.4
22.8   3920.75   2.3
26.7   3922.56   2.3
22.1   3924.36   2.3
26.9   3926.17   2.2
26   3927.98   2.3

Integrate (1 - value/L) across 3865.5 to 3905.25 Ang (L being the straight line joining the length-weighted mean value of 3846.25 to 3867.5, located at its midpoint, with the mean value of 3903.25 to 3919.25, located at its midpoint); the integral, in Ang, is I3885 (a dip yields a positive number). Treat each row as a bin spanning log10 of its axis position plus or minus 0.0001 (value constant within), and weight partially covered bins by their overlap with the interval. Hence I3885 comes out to 5.15 Ang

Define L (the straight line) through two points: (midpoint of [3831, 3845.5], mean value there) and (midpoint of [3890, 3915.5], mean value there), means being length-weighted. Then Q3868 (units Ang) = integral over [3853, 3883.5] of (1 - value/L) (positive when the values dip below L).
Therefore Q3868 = -4.5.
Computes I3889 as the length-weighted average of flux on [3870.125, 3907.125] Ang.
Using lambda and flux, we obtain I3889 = 19.7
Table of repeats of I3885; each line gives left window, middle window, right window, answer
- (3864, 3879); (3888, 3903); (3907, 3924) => 4.4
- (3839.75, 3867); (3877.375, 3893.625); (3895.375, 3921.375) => 2.4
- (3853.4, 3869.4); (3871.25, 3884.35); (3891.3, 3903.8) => -2.3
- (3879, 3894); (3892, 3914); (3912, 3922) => 2.0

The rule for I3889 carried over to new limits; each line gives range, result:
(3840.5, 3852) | 20.9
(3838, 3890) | 21.5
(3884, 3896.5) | 15.8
